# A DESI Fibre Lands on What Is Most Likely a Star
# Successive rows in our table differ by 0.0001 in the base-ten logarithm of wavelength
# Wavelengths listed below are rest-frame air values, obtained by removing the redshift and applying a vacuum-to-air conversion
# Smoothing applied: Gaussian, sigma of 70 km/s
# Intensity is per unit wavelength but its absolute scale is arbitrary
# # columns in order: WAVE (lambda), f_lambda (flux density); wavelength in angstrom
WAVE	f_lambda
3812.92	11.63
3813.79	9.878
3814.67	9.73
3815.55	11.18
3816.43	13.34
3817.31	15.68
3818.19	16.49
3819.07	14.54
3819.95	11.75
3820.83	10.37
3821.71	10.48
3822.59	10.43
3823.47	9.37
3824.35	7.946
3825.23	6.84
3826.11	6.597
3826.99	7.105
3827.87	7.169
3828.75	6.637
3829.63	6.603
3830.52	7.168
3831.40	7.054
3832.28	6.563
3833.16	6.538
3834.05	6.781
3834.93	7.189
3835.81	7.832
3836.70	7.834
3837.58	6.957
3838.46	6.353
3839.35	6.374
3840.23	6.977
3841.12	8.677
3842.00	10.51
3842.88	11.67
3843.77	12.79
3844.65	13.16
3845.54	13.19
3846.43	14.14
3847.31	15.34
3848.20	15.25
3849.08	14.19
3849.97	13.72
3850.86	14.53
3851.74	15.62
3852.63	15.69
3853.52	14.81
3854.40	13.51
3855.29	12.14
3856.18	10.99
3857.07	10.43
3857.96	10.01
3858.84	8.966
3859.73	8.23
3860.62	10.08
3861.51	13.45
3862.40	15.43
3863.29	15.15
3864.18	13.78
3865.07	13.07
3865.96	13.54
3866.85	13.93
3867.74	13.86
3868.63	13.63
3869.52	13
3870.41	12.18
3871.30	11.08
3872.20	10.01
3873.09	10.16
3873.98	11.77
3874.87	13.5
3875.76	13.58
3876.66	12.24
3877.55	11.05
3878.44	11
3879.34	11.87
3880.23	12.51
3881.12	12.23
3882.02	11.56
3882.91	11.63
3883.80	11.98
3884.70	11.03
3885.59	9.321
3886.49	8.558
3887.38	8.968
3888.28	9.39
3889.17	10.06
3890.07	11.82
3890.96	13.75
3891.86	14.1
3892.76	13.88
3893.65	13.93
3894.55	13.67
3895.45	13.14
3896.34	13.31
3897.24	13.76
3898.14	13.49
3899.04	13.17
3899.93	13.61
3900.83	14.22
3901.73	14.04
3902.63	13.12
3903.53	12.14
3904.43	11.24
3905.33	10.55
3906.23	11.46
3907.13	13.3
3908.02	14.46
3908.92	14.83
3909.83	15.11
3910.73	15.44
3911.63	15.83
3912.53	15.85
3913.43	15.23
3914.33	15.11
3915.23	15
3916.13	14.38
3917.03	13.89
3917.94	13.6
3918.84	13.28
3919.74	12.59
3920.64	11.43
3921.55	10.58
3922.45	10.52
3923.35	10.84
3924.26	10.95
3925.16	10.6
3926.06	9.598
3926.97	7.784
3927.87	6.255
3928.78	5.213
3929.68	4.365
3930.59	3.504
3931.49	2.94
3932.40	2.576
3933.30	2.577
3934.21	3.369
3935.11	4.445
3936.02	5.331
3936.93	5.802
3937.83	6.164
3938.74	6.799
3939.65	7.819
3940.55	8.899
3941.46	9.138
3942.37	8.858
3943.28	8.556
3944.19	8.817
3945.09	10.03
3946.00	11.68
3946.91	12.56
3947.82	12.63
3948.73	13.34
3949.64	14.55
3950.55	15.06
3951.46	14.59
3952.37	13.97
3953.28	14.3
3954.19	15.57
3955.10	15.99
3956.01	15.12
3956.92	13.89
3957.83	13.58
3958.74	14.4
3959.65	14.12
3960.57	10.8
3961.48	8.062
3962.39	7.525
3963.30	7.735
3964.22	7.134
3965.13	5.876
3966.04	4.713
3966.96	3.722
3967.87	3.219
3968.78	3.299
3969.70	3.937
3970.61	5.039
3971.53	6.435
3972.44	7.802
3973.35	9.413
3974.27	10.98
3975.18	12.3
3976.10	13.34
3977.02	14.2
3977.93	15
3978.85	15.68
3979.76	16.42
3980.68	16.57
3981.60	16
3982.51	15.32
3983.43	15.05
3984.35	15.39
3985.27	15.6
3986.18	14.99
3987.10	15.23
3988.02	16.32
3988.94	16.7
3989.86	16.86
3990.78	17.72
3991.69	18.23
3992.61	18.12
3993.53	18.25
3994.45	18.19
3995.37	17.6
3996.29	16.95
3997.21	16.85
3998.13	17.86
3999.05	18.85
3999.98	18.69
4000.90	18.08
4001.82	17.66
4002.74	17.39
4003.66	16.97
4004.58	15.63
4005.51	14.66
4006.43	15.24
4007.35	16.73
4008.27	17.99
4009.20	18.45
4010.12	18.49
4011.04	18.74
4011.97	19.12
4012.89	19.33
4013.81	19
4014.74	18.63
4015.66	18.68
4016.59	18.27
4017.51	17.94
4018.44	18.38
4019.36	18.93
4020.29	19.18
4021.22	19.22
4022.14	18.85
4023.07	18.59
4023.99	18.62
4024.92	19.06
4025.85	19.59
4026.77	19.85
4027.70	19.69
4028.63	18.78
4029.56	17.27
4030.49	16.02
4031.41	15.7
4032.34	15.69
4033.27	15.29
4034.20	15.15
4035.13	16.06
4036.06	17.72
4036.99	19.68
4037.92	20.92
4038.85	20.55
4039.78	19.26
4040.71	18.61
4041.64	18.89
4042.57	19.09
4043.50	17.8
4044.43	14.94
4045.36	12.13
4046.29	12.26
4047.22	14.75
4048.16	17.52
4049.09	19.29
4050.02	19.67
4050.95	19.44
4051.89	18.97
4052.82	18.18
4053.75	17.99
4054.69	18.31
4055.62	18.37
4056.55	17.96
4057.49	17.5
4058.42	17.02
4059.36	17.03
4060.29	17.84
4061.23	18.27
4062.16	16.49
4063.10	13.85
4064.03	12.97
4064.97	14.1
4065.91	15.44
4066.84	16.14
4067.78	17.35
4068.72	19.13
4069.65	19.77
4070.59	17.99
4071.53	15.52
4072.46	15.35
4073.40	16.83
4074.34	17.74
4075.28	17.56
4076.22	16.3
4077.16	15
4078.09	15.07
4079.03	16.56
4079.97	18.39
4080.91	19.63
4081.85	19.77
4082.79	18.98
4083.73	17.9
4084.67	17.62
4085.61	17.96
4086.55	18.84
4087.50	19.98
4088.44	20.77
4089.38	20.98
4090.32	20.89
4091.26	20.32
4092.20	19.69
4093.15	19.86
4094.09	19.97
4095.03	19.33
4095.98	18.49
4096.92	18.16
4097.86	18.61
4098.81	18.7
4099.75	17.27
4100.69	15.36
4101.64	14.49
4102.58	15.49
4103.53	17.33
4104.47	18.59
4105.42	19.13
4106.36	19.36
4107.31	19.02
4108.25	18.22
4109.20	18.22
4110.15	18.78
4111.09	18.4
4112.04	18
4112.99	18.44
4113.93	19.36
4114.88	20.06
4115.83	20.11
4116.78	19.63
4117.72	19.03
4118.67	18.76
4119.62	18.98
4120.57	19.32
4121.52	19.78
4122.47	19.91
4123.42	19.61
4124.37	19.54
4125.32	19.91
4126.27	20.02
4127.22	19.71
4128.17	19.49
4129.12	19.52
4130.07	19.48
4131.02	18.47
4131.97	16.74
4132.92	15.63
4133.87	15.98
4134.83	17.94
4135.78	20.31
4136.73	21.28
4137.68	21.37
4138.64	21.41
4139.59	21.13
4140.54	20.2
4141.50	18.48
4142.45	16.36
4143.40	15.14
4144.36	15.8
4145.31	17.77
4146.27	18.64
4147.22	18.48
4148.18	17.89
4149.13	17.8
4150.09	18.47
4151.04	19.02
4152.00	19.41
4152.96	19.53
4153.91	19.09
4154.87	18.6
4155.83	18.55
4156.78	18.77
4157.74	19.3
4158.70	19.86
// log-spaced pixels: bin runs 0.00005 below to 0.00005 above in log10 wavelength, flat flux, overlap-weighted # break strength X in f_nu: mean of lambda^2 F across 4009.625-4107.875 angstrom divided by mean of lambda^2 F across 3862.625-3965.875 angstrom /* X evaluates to 1.69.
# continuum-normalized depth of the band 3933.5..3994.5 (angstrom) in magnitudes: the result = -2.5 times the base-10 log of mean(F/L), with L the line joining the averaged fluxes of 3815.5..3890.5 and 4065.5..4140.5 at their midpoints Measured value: 0.249 mag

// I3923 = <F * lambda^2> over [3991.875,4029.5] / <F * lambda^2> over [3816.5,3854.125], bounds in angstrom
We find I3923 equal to 1.91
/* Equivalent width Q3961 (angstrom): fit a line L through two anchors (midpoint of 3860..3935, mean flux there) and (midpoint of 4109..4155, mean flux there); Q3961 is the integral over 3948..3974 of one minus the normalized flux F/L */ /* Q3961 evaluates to 6.5 angstrom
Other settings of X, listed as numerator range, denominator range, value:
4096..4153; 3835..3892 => 1.81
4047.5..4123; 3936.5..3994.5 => 1.61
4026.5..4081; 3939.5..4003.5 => 1.38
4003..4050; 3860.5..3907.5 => 1.54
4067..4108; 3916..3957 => 1.99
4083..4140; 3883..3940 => 1.93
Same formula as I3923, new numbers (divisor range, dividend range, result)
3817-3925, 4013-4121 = 1.68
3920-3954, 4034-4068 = 2.05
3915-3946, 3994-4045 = 2.23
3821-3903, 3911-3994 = 1.03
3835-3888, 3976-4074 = 1.60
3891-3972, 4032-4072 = 1.72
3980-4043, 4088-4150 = 1.12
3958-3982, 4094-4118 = 2.00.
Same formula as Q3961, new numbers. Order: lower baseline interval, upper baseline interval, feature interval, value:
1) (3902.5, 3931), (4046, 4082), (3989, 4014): -4.72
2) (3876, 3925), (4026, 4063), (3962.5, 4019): 4.46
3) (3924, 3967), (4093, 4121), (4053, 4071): -1.31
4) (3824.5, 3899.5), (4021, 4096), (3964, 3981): 6.59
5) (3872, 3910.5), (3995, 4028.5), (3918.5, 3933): 5.94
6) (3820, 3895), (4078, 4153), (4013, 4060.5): -4.54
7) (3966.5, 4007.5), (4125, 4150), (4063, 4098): -1.81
